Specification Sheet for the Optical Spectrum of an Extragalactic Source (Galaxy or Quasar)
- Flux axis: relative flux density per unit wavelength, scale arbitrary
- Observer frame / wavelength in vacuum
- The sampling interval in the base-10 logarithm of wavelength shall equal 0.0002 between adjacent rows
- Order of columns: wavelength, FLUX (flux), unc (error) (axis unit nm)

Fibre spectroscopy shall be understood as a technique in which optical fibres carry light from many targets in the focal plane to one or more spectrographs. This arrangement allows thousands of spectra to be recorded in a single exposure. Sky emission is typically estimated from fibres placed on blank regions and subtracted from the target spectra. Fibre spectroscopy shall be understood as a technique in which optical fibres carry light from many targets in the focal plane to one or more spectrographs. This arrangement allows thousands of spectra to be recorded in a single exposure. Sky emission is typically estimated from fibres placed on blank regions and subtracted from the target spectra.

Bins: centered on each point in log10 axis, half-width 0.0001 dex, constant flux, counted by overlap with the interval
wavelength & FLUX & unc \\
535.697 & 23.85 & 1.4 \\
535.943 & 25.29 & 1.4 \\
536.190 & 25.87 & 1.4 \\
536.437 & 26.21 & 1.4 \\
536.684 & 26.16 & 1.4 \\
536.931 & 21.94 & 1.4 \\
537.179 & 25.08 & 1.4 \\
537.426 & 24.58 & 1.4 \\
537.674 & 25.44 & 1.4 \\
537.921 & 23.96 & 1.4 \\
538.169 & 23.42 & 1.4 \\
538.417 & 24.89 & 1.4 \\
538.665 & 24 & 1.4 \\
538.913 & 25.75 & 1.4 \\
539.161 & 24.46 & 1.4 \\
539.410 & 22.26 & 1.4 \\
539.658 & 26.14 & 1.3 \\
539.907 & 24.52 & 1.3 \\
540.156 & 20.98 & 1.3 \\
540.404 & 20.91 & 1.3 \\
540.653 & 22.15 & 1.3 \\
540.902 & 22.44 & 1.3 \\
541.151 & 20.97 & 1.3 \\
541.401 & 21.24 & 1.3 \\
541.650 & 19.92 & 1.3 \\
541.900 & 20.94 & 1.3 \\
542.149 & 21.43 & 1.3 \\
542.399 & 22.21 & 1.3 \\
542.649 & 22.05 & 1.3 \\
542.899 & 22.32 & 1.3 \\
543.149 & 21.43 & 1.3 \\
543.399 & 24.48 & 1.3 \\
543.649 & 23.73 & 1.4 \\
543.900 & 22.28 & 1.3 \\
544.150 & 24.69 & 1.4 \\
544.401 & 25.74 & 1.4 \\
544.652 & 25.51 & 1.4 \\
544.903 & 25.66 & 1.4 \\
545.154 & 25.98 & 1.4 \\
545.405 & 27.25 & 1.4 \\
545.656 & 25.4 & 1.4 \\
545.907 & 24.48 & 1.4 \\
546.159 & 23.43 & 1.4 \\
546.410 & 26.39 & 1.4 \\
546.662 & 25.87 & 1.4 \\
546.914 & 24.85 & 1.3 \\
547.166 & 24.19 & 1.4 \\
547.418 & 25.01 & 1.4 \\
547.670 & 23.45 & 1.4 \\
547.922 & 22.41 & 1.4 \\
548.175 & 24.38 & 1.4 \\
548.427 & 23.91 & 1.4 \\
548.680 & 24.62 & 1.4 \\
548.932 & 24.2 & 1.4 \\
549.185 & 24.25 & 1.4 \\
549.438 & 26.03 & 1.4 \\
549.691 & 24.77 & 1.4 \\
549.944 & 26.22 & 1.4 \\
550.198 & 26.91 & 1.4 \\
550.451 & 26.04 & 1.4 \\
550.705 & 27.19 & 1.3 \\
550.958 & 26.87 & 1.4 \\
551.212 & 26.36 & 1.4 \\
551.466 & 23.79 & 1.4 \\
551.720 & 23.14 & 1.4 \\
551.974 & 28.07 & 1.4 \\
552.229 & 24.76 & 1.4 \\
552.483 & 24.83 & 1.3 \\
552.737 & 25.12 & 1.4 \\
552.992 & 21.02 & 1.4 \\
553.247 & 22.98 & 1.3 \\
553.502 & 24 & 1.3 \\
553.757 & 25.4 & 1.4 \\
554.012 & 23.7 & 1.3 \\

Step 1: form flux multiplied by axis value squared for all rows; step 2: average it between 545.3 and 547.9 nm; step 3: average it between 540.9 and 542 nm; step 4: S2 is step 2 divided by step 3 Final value 1.21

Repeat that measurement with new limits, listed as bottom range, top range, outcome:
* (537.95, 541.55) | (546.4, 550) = 1.10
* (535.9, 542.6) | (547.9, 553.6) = 1.11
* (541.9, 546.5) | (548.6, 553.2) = 1.07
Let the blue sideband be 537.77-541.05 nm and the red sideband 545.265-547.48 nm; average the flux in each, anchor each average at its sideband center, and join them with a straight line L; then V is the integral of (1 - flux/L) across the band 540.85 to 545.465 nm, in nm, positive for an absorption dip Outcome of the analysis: 0.25 nm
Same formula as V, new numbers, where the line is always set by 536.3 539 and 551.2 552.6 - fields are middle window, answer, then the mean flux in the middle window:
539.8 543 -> 0.40 nm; 21.7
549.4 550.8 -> -0.07 nm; 26.2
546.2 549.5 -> 0.06 nm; 24.5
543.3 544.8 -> 0.03 nm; 24.4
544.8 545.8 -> -0.05 nm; 26.1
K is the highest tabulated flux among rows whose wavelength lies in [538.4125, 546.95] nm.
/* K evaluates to 27.25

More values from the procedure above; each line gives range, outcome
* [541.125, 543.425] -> 24.48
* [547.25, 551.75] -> 27.19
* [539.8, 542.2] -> 24.52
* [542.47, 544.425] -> 25.74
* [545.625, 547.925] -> 26.39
